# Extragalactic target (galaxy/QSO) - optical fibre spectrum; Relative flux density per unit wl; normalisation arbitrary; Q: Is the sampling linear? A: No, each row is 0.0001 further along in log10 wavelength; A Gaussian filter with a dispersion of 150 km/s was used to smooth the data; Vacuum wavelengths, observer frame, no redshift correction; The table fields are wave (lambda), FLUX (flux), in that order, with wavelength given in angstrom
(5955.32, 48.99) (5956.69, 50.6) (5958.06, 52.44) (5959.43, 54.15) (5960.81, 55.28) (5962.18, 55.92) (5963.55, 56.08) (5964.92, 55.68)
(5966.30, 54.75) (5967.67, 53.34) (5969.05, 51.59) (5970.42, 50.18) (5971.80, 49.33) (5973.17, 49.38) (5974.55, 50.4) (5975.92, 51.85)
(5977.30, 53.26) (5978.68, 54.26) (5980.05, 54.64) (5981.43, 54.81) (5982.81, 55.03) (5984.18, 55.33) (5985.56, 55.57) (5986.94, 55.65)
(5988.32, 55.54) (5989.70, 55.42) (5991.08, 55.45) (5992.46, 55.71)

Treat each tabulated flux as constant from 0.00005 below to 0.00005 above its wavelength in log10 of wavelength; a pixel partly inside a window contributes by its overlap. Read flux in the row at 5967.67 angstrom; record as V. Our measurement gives 53.34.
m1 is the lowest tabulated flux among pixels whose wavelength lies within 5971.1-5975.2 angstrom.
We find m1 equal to 49.33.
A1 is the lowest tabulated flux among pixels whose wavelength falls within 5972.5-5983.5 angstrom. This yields 49.38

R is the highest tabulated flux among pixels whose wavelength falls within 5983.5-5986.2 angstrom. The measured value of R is 55.57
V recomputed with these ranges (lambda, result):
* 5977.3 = 53.26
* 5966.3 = 54.75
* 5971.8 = 49.33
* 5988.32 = 55.54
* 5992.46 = 55.71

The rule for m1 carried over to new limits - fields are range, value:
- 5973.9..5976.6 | 50.4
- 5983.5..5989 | 55.33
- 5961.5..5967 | 54.75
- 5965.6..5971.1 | 50.18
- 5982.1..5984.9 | 55.03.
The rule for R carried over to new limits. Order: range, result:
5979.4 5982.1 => 54.81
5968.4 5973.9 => 51.59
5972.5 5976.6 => 51.85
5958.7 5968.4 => 56.08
